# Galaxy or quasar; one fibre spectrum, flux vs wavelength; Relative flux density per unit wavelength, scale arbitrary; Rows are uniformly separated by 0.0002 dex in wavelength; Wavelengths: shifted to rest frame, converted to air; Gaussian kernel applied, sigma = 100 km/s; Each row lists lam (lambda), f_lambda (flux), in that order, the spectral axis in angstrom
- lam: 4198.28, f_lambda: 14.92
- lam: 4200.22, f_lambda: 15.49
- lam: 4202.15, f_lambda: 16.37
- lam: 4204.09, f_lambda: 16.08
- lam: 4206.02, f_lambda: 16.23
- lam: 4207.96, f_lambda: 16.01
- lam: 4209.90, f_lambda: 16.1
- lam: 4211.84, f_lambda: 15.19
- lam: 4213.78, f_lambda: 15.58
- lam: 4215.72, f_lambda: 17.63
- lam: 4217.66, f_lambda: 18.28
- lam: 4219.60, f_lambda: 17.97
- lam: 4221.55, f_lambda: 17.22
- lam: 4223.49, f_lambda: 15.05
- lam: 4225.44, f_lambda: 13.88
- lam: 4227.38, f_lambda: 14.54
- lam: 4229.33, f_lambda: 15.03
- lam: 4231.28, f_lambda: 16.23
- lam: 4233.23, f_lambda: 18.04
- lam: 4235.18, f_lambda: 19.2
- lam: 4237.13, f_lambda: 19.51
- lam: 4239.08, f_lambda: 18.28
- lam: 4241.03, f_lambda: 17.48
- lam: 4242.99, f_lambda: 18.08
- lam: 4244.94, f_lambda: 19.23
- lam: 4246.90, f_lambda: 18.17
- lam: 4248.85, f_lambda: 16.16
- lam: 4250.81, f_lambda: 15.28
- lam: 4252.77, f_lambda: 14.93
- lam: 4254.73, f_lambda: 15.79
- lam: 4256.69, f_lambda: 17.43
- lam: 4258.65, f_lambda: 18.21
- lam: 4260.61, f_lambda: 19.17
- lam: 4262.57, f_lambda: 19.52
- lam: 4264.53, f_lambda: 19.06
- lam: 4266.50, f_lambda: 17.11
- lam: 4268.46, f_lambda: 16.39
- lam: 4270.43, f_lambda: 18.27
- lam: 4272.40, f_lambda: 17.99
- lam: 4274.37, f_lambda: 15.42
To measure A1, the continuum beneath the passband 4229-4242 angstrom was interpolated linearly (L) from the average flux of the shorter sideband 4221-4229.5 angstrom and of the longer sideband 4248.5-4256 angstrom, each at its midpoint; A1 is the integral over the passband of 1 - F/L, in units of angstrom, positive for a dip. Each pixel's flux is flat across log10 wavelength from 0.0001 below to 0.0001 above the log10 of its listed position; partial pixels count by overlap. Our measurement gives -2.2 angstrom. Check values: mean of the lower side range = 15.1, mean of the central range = 17.8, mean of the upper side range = 15.5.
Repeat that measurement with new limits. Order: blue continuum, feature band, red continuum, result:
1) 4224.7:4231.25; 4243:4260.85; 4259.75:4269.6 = -0.1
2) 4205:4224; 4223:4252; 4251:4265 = 0.2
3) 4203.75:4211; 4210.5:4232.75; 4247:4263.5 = 0.4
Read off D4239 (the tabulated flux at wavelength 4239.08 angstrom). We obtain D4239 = 18.28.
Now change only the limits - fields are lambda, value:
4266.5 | 17.11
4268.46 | 16.39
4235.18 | 19.2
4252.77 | 14.93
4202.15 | 16.37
